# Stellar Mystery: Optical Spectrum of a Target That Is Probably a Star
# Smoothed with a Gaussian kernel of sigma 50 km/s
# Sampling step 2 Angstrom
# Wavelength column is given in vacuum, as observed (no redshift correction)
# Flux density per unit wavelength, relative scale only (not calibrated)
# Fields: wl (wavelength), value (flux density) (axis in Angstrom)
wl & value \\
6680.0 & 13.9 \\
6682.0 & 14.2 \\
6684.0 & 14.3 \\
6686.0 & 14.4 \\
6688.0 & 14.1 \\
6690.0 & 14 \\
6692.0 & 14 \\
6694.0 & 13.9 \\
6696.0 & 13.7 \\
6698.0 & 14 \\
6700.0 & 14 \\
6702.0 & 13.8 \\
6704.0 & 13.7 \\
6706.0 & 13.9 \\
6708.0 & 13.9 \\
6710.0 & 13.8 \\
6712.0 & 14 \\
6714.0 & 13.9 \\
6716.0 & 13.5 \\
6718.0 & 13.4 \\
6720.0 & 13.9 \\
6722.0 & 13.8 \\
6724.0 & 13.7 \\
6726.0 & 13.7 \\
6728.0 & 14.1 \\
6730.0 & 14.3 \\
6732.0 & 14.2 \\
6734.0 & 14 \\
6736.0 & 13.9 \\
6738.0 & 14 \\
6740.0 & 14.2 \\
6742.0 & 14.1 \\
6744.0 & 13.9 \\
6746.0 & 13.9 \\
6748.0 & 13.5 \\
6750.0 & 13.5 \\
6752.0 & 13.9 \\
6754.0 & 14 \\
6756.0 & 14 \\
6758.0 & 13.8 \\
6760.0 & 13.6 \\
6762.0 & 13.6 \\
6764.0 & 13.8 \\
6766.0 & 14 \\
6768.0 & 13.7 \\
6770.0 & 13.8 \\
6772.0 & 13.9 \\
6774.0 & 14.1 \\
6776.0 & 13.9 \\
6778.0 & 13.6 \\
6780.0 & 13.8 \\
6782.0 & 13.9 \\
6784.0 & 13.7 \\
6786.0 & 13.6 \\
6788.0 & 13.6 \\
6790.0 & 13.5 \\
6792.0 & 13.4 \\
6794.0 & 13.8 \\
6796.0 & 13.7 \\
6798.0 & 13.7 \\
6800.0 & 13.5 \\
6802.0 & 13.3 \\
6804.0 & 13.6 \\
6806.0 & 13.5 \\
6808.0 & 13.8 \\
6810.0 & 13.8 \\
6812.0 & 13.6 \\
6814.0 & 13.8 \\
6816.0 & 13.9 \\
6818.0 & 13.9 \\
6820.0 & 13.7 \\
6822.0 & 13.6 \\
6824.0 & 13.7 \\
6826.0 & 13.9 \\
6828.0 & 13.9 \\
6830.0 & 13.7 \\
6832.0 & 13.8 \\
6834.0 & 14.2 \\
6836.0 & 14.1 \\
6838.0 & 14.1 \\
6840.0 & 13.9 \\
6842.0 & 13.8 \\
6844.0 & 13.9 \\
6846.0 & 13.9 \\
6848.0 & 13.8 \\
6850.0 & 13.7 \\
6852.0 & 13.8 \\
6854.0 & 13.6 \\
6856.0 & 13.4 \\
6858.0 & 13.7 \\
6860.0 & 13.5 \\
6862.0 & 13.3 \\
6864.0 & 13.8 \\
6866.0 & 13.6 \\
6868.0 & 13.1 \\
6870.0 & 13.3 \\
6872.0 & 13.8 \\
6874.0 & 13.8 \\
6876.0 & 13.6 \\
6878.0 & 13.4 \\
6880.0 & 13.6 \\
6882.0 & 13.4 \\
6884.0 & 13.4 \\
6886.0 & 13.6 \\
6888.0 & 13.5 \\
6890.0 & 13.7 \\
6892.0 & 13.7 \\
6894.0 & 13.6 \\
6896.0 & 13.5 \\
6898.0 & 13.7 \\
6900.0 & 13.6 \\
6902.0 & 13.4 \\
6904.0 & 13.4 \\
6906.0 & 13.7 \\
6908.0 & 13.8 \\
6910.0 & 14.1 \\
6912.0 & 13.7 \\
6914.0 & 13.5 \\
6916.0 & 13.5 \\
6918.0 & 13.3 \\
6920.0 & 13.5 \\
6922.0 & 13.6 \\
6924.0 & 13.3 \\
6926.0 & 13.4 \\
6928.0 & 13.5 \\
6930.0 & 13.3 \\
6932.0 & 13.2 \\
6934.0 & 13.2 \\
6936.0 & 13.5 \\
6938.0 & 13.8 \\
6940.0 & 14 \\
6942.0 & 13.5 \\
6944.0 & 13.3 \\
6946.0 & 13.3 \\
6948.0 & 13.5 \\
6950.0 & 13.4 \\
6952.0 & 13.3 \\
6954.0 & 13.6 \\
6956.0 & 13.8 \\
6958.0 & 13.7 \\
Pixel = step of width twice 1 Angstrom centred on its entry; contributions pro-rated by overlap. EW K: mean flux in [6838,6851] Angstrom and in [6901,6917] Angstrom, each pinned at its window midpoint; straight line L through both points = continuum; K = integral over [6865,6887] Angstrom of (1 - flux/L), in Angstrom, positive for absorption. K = 0.38 Angstrom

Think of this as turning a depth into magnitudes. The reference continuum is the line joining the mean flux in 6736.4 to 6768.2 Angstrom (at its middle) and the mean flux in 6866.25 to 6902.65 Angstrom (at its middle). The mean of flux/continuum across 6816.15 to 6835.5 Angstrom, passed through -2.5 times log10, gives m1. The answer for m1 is -0.01 mag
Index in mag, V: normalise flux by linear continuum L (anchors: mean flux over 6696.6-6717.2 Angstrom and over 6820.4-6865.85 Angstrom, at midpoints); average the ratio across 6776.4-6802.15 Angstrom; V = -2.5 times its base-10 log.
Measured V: 0.01 mag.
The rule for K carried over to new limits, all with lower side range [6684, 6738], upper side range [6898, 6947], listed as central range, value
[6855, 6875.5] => 0.1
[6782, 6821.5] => 0.3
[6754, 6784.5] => 0.0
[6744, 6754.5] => 0.1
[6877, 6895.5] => 0.1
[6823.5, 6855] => -0.4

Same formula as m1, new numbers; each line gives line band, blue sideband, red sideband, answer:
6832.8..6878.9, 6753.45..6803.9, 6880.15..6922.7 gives -0.01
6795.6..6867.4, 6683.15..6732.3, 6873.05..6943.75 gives 0.00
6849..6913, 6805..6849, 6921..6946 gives 0.00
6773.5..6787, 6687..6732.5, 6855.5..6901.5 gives 0.00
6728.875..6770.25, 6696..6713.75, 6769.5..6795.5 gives -0.01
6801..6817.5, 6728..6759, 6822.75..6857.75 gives 0.02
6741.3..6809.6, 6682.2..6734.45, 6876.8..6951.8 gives 0.00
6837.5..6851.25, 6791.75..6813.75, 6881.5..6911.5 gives -0.02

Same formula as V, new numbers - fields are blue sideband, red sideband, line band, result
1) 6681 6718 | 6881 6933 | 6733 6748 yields -0.009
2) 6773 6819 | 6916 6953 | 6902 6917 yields -0.013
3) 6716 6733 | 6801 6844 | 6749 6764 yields 0.005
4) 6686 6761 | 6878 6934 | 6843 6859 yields -0.007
